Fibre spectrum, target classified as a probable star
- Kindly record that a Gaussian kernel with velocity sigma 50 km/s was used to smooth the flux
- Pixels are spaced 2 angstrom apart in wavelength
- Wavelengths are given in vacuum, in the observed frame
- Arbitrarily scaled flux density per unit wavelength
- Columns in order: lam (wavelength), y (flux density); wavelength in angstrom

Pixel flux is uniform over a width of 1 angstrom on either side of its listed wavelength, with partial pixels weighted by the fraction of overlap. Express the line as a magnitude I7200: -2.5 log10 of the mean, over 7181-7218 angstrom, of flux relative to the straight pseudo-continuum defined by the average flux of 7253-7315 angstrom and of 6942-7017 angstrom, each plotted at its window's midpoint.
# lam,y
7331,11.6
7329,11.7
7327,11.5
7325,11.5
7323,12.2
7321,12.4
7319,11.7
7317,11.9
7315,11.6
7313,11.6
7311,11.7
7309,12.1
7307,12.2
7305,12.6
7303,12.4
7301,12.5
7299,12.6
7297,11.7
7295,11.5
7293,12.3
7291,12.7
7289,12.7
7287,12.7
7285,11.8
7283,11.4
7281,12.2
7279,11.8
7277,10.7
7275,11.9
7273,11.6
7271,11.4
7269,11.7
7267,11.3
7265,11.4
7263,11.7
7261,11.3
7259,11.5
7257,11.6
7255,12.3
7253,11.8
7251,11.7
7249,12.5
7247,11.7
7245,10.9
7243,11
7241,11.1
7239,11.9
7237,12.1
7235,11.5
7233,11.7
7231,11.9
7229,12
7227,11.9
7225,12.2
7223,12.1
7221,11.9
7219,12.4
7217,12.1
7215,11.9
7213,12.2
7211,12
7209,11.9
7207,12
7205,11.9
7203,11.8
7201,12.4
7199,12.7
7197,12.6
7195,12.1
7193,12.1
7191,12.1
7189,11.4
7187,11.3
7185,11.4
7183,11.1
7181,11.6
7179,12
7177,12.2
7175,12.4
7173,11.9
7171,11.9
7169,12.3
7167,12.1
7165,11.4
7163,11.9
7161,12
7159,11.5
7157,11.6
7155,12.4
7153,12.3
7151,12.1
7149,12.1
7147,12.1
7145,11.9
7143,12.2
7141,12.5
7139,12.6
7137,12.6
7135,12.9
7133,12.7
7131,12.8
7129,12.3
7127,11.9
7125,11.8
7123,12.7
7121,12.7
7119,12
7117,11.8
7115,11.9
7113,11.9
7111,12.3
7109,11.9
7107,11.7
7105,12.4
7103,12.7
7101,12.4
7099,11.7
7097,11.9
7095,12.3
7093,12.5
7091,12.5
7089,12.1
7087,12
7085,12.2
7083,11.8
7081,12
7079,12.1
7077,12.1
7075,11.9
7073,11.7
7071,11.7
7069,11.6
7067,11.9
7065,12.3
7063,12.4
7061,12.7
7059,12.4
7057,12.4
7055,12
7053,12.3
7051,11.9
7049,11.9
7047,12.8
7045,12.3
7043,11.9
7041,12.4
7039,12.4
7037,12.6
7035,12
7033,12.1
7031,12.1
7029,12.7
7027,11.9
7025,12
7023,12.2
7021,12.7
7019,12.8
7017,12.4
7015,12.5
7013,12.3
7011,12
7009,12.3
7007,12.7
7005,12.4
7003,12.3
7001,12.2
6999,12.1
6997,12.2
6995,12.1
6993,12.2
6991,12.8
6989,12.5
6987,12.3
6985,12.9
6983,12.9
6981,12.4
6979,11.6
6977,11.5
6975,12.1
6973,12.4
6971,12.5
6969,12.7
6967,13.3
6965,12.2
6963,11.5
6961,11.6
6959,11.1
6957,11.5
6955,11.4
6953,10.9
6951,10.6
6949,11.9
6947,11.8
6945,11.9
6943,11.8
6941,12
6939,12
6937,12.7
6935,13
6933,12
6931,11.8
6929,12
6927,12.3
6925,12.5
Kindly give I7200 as 0.00 mag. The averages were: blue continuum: 12.1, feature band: 11.9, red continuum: 11.9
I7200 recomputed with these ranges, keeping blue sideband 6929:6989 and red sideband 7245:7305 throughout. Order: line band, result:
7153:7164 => 0.00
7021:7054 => -0.02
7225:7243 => 0.01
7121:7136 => -0.05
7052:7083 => -0.01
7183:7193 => 0.03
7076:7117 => -0.01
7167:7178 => -0.02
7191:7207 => -0.03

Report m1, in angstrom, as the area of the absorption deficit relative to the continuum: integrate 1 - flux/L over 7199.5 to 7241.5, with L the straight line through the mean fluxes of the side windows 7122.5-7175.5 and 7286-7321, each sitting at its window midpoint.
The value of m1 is 0.7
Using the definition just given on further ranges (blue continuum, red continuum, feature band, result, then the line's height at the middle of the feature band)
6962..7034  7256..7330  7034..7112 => 0.3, 12.2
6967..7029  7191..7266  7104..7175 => -0.5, 12.1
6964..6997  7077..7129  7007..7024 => -0.1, 12.3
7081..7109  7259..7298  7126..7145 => -0.6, 12.1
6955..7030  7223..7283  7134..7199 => -0.9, 11.9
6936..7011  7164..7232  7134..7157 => -0.6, 12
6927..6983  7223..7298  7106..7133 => -0.7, 11.9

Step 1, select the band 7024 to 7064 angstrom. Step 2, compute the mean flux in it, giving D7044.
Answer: 12.3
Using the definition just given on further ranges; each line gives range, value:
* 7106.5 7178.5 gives 12.1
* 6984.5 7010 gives 12.4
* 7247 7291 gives 11.8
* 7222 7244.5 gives 11.7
